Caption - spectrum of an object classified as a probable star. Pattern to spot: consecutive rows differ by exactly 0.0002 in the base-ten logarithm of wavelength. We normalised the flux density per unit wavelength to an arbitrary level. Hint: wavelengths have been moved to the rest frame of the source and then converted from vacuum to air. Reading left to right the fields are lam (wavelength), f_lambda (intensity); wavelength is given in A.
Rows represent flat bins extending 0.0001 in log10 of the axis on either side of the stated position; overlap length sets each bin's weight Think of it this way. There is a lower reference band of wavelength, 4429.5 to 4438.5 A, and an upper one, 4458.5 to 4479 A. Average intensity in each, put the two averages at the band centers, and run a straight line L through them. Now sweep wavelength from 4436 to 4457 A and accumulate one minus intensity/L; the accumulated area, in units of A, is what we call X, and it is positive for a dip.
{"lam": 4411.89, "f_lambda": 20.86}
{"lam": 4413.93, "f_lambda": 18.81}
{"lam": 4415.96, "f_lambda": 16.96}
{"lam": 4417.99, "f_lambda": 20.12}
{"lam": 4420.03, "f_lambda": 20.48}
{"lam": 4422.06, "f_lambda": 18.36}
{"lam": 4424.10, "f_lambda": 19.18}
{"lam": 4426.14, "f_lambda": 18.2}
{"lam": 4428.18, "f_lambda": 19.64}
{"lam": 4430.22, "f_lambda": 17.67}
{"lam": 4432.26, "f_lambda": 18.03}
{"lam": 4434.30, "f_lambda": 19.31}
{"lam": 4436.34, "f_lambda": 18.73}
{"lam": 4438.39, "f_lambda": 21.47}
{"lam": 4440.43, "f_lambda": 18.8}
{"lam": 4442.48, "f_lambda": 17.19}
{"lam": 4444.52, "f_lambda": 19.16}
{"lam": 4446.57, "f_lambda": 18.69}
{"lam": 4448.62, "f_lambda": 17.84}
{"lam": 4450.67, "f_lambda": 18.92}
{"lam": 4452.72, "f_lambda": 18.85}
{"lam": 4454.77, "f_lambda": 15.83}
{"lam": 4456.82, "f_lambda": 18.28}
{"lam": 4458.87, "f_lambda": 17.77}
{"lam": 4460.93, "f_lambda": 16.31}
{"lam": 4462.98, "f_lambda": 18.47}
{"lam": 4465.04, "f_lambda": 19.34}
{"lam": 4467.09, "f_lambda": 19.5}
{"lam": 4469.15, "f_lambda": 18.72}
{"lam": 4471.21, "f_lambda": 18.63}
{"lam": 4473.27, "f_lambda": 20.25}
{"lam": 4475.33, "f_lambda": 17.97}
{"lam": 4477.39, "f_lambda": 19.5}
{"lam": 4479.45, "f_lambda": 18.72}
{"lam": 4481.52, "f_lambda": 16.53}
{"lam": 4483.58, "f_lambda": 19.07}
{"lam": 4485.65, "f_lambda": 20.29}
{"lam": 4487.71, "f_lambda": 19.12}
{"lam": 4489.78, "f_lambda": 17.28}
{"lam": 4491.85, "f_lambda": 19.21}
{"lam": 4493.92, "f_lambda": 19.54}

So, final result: 0.29 A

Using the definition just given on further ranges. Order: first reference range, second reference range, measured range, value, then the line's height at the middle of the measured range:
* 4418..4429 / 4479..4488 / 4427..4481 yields 1.12 A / 19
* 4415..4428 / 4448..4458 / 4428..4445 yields -0.35 A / 18.5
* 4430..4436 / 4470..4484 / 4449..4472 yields 0.45 A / 18.6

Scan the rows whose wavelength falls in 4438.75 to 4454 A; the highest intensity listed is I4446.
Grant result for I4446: 19.16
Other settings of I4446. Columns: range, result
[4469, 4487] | 20.29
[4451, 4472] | 19.5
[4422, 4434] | 19.64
